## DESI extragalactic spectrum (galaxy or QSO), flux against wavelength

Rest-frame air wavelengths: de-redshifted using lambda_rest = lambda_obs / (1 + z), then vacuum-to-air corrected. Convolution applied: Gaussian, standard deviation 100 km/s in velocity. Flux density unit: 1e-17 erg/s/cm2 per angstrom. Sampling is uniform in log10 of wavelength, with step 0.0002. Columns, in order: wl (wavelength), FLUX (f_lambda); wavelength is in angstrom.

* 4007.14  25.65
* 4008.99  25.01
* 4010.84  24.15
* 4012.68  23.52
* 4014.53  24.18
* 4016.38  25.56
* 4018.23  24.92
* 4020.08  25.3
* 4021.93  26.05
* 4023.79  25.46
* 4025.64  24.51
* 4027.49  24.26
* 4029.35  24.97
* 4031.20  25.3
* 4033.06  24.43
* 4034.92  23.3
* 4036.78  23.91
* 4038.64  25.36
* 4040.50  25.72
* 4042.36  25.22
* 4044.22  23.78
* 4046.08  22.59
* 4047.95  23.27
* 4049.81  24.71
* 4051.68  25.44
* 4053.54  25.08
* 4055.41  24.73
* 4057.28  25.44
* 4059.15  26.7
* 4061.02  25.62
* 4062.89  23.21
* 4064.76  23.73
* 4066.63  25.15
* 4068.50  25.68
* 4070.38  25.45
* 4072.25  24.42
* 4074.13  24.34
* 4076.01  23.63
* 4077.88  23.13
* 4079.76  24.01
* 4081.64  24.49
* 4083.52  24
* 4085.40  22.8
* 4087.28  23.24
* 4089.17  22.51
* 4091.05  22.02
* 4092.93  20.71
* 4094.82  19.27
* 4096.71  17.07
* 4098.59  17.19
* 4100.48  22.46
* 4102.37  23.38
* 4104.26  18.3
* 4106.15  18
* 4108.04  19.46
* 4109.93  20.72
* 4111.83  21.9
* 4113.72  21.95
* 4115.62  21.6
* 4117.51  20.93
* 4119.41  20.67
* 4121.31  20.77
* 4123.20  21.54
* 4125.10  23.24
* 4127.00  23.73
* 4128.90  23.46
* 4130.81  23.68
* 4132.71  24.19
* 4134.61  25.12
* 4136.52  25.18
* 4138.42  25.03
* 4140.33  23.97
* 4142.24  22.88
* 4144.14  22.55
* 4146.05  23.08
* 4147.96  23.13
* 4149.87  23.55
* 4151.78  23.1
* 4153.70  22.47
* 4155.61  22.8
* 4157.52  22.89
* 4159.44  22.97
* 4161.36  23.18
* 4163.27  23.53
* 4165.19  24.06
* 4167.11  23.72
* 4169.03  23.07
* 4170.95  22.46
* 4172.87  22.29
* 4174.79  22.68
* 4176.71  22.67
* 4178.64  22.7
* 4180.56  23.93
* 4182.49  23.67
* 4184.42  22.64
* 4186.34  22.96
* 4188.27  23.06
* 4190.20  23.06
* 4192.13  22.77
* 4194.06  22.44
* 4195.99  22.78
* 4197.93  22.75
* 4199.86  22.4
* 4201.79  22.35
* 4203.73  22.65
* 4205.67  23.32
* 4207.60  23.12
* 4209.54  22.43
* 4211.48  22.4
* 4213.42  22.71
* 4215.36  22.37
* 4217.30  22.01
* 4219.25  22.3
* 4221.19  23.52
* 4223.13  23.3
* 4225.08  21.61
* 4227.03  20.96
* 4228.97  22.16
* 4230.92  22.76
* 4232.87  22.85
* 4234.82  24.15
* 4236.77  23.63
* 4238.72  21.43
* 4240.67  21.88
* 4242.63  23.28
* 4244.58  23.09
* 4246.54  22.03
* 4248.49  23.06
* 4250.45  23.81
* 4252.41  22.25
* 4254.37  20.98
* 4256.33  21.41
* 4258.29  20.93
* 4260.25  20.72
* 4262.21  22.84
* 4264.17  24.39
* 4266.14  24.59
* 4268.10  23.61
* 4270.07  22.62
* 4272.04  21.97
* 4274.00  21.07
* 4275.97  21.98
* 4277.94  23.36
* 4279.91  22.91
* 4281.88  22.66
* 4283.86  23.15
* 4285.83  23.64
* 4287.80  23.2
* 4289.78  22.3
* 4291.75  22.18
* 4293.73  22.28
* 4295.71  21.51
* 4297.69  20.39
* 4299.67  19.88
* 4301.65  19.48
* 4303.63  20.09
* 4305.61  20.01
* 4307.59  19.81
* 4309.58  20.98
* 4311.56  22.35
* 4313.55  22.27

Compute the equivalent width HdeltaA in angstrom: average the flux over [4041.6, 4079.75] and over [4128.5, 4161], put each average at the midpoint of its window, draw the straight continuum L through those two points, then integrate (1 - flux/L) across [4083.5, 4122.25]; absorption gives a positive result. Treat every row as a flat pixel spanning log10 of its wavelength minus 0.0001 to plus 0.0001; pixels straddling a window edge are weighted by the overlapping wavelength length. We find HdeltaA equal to 5.2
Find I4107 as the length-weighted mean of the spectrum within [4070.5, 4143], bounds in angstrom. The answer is 22.3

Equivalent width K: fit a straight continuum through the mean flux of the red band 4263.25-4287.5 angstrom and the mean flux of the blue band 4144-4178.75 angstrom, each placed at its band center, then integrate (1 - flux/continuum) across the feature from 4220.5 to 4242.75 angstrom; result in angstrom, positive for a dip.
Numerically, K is 0.4 angstrom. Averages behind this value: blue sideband 23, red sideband 23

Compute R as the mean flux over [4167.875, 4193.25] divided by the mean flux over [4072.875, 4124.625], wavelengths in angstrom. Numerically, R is 1.07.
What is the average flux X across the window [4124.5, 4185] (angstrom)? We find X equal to 23.4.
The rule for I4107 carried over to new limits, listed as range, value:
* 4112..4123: 21.3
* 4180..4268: 22.7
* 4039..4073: 24.8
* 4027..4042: 24.7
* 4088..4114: 20.3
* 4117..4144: 23.2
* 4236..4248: 22.6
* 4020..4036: 24.8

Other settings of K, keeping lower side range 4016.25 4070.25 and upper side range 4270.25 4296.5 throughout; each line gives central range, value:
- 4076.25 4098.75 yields 2.3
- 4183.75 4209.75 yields 0.6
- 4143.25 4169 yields 0.6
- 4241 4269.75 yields 0.2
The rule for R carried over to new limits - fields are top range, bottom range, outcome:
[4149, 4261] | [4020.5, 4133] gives 0.98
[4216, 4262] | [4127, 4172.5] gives 0.95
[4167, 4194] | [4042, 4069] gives 0.93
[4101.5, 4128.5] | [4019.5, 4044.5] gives 0.85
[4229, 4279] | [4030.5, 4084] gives 0.92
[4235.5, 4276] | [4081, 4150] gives 1.02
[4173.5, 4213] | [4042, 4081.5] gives 0.93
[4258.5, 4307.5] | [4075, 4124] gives 1.03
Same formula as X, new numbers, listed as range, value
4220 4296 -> 22.6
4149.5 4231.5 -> 22.8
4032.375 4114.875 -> 23.1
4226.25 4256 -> 22.5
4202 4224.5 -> 22.7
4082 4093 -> 22.8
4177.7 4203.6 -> 22.9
